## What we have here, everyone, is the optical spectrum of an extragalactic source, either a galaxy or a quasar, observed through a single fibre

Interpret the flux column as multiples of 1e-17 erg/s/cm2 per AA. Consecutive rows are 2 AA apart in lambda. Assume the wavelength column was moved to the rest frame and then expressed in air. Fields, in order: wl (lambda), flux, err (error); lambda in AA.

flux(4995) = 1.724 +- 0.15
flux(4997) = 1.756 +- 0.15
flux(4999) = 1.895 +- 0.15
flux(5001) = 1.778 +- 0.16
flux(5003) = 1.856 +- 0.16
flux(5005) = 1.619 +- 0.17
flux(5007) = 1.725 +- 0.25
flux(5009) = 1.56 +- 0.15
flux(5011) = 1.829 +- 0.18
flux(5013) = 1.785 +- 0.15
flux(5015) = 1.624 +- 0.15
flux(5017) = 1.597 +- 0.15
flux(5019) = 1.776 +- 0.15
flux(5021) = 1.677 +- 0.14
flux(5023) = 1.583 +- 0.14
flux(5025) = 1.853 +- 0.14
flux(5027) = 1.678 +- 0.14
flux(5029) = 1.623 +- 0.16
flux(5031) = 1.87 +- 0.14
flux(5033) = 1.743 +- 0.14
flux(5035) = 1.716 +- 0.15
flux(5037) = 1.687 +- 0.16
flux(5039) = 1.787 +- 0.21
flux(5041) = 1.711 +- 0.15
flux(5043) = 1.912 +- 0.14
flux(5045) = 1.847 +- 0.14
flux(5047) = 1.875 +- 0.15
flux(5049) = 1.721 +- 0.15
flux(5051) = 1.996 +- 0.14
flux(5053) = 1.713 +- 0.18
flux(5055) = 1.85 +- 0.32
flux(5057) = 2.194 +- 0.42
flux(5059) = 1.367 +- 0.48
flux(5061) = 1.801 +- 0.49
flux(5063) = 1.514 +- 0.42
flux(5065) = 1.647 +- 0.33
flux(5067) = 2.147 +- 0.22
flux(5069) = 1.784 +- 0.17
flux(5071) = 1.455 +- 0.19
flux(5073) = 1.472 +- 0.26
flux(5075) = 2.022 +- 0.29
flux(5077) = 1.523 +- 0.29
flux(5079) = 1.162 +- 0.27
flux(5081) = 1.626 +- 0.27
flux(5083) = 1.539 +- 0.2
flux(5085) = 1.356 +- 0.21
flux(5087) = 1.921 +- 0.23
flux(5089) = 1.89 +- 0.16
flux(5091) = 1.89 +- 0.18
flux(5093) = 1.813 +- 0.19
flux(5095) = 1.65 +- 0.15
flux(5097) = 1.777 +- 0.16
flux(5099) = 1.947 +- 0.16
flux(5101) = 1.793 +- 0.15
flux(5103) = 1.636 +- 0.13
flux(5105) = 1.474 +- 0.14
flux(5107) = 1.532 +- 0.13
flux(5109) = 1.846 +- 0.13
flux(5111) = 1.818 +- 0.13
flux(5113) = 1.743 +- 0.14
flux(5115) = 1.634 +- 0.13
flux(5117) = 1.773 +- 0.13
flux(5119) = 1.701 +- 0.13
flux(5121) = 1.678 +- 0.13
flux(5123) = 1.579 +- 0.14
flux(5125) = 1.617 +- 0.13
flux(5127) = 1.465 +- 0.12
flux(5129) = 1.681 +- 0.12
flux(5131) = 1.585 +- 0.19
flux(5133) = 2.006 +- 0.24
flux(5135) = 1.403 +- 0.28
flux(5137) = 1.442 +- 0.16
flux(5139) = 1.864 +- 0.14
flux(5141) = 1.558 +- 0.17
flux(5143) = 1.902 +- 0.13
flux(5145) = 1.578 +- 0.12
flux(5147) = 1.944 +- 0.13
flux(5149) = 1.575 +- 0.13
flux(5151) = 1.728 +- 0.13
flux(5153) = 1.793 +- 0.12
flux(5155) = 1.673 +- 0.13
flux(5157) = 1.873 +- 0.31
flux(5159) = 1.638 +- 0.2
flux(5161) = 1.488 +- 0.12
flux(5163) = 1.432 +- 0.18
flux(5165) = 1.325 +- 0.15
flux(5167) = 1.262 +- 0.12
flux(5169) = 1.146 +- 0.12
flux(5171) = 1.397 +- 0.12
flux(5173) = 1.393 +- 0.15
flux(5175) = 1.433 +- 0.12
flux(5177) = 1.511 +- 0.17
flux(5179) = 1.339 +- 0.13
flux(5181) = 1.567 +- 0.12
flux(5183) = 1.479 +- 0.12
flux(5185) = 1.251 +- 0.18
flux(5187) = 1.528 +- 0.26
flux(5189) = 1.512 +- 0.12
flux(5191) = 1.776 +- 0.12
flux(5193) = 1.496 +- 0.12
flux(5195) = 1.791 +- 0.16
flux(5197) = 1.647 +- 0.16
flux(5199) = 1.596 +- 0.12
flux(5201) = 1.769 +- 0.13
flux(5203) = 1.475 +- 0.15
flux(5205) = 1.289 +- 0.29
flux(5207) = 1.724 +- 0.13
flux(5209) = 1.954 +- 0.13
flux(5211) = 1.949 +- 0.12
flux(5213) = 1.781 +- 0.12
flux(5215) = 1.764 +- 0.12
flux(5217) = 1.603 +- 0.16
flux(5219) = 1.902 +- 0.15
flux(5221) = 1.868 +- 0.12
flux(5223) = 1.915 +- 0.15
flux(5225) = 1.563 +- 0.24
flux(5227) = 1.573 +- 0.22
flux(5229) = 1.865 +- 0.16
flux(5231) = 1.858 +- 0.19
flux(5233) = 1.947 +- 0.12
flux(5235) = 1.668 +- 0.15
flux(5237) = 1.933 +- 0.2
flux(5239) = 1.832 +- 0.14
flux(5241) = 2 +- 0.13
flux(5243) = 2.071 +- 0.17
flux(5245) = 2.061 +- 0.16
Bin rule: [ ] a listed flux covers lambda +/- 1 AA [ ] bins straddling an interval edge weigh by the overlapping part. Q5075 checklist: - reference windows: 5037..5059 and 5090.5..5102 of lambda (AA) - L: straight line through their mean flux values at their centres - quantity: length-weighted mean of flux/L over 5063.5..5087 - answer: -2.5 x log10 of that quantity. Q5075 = 0.12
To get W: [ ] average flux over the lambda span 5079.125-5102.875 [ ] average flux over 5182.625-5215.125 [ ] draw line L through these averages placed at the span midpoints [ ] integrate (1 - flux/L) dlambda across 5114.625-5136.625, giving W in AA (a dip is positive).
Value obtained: 0.66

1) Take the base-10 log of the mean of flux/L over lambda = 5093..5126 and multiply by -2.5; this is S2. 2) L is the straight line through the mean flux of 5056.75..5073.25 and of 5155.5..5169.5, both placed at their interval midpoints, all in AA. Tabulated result -0.072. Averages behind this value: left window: 1.7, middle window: 1.7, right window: 1.47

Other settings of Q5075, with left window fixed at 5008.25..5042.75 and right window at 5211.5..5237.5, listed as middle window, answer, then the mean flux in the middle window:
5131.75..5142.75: 0.055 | 1.67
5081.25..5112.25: 0.012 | 1.72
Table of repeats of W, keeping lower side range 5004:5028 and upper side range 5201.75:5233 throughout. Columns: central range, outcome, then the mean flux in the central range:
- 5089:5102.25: -0.8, 1.81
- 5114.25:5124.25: 0.3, 1.67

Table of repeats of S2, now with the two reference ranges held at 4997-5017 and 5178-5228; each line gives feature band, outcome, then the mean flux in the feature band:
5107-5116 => -0.03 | 1.73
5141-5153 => -0.04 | 1.73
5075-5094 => 0.03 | 1.66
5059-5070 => -0.02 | 1.74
